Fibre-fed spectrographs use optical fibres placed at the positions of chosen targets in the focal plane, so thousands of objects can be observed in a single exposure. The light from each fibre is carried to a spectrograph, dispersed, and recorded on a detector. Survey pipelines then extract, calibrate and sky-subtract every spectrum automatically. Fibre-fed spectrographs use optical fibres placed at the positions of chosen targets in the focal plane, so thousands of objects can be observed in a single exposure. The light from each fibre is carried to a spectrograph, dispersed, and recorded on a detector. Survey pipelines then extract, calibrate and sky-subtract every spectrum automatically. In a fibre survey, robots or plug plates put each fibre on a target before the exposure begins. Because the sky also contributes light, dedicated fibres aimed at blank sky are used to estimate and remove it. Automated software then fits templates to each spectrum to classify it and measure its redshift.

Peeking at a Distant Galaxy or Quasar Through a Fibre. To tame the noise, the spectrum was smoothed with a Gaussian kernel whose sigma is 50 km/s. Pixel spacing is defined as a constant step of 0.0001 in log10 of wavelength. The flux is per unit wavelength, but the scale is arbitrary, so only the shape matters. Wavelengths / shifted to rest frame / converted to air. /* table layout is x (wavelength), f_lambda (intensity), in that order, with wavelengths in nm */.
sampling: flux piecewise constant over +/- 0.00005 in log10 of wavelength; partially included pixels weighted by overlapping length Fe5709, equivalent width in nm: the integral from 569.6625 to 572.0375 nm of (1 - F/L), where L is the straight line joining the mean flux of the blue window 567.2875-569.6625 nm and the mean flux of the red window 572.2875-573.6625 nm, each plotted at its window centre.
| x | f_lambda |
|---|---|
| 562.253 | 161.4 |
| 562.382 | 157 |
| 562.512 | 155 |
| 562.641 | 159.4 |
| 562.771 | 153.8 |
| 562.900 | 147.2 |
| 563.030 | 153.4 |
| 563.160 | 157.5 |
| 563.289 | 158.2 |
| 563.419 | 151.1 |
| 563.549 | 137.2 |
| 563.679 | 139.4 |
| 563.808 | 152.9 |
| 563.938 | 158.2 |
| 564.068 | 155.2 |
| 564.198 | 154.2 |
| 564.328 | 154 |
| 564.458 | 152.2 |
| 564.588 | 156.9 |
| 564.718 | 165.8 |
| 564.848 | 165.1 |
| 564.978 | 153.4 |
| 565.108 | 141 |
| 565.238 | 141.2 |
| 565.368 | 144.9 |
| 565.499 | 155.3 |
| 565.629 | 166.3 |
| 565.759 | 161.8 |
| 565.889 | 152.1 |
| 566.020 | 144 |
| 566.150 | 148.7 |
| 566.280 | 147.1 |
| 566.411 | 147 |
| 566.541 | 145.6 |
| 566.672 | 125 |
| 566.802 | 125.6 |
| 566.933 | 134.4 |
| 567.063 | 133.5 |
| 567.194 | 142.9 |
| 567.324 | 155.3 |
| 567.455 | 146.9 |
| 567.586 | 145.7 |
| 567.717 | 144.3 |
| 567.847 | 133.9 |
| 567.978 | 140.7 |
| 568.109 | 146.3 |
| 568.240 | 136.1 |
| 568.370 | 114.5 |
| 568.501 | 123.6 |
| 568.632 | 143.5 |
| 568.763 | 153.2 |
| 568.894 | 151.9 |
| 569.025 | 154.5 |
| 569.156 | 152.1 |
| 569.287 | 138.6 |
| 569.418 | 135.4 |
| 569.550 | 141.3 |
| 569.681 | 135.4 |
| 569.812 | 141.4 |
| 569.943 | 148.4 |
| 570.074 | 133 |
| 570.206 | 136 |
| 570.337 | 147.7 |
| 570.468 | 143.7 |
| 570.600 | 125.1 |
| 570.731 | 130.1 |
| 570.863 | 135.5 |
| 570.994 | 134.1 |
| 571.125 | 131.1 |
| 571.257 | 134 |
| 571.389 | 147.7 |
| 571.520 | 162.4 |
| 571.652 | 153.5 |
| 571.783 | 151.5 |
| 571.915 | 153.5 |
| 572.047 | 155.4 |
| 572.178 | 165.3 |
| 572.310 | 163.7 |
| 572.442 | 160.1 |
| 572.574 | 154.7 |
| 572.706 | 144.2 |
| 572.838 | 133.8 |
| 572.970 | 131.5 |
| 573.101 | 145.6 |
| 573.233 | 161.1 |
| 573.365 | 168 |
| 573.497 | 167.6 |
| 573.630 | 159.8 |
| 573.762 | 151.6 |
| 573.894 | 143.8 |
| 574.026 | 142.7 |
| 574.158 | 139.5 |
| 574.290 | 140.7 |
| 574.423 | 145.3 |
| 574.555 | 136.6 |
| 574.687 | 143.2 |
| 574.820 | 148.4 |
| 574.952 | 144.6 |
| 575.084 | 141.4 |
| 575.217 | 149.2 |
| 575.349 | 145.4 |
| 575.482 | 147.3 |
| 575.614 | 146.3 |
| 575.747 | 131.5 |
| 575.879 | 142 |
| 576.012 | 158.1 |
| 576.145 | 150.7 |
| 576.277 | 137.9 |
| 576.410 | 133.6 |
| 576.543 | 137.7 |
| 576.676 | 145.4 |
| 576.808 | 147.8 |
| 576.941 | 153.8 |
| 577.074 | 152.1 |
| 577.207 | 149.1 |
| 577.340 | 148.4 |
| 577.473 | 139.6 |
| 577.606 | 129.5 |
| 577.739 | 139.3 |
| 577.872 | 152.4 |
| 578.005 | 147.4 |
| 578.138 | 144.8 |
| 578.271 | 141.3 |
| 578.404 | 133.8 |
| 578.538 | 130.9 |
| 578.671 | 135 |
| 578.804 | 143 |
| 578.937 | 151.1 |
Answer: 0.10 nm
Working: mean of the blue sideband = 142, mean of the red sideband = 153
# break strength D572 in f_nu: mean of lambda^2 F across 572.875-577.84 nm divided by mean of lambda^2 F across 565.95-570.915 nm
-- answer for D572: 1.07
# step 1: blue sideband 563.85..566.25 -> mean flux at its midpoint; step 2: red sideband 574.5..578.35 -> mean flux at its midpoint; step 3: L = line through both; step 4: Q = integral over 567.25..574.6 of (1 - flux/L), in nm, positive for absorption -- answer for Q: 0.194 nm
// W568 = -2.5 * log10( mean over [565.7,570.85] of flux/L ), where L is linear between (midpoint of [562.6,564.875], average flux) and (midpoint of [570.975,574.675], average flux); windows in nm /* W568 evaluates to 0.08 mag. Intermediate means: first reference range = 154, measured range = 141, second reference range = 149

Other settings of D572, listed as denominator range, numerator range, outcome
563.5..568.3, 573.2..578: 1.03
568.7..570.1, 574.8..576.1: 1.03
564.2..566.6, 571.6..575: 1.01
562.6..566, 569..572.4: 0.96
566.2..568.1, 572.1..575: 1.09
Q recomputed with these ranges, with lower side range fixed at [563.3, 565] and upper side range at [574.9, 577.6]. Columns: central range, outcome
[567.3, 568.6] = 0.11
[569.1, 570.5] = 0.08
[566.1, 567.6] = 0.10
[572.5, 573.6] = -0.03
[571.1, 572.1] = -0.01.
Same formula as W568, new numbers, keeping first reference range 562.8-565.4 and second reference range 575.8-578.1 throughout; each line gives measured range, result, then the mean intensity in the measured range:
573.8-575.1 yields 0.03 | 143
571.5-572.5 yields -0.07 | 158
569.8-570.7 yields 0.07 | 139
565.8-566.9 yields 0.07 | 142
